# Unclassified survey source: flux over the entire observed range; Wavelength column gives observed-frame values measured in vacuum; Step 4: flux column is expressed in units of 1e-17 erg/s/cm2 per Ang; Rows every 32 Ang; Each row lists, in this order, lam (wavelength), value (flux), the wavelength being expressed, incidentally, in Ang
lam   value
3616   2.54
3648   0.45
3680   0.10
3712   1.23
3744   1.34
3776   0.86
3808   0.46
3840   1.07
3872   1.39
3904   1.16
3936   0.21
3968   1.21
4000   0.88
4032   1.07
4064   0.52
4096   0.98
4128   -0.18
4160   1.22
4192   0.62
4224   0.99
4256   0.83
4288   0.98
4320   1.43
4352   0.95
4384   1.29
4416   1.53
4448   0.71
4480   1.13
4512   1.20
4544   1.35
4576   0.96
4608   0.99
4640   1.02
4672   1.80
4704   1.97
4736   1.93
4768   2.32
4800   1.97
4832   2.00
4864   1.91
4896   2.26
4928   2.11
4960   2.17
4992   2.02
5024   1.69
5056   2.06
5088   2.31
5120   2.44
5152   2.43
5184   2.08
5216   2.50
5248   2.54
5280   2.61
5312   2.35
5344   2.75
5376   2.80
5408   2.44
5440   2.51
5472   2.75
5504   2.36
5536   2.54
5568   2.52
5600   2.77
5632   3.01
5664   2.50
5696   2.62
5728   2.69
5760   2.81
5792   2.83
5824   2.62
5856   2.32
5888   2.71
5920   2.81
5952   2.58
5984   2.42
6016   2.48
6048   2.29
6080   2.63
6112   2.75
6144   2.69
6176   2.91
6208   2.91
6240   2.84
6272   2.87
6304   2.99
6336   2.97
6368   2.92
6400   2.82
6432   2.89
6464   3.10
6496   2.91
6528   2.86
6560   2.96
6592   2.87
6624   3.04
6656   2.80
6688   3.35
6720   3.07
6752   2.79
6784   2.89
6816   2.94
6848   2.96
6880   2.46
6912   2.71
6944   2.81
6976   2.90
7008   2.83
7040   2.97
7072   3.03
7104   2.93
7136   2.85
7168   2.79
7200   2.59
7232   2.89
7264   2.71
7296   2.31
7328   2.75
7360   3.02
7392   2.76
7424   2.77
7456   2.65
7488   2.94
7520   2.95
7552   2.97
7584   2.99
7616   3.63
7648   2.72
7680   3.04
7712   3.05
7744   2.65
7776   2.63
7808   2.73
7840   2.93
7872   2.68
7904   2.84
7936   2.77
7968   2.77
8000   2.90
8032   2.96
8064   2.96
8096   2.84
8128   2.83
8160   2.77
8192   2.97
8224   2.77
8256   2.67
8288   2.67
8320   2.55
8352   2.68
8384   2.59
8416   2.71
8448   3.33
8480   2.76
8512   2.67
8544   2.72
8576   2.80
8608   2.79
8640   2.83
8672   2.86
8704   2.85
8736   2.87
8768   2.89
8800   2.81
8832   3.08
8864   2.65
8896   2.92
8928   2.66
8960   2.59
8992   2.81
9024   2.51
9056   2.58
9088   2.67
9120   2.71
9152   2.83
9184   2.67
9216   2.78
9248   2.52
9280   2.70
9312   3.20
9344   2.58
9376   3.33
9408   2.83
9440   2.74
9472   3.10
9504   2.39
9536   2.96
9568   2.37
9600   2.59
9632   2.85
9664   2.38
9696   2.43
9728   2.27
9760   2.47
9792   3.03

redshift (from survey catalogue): 0.166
